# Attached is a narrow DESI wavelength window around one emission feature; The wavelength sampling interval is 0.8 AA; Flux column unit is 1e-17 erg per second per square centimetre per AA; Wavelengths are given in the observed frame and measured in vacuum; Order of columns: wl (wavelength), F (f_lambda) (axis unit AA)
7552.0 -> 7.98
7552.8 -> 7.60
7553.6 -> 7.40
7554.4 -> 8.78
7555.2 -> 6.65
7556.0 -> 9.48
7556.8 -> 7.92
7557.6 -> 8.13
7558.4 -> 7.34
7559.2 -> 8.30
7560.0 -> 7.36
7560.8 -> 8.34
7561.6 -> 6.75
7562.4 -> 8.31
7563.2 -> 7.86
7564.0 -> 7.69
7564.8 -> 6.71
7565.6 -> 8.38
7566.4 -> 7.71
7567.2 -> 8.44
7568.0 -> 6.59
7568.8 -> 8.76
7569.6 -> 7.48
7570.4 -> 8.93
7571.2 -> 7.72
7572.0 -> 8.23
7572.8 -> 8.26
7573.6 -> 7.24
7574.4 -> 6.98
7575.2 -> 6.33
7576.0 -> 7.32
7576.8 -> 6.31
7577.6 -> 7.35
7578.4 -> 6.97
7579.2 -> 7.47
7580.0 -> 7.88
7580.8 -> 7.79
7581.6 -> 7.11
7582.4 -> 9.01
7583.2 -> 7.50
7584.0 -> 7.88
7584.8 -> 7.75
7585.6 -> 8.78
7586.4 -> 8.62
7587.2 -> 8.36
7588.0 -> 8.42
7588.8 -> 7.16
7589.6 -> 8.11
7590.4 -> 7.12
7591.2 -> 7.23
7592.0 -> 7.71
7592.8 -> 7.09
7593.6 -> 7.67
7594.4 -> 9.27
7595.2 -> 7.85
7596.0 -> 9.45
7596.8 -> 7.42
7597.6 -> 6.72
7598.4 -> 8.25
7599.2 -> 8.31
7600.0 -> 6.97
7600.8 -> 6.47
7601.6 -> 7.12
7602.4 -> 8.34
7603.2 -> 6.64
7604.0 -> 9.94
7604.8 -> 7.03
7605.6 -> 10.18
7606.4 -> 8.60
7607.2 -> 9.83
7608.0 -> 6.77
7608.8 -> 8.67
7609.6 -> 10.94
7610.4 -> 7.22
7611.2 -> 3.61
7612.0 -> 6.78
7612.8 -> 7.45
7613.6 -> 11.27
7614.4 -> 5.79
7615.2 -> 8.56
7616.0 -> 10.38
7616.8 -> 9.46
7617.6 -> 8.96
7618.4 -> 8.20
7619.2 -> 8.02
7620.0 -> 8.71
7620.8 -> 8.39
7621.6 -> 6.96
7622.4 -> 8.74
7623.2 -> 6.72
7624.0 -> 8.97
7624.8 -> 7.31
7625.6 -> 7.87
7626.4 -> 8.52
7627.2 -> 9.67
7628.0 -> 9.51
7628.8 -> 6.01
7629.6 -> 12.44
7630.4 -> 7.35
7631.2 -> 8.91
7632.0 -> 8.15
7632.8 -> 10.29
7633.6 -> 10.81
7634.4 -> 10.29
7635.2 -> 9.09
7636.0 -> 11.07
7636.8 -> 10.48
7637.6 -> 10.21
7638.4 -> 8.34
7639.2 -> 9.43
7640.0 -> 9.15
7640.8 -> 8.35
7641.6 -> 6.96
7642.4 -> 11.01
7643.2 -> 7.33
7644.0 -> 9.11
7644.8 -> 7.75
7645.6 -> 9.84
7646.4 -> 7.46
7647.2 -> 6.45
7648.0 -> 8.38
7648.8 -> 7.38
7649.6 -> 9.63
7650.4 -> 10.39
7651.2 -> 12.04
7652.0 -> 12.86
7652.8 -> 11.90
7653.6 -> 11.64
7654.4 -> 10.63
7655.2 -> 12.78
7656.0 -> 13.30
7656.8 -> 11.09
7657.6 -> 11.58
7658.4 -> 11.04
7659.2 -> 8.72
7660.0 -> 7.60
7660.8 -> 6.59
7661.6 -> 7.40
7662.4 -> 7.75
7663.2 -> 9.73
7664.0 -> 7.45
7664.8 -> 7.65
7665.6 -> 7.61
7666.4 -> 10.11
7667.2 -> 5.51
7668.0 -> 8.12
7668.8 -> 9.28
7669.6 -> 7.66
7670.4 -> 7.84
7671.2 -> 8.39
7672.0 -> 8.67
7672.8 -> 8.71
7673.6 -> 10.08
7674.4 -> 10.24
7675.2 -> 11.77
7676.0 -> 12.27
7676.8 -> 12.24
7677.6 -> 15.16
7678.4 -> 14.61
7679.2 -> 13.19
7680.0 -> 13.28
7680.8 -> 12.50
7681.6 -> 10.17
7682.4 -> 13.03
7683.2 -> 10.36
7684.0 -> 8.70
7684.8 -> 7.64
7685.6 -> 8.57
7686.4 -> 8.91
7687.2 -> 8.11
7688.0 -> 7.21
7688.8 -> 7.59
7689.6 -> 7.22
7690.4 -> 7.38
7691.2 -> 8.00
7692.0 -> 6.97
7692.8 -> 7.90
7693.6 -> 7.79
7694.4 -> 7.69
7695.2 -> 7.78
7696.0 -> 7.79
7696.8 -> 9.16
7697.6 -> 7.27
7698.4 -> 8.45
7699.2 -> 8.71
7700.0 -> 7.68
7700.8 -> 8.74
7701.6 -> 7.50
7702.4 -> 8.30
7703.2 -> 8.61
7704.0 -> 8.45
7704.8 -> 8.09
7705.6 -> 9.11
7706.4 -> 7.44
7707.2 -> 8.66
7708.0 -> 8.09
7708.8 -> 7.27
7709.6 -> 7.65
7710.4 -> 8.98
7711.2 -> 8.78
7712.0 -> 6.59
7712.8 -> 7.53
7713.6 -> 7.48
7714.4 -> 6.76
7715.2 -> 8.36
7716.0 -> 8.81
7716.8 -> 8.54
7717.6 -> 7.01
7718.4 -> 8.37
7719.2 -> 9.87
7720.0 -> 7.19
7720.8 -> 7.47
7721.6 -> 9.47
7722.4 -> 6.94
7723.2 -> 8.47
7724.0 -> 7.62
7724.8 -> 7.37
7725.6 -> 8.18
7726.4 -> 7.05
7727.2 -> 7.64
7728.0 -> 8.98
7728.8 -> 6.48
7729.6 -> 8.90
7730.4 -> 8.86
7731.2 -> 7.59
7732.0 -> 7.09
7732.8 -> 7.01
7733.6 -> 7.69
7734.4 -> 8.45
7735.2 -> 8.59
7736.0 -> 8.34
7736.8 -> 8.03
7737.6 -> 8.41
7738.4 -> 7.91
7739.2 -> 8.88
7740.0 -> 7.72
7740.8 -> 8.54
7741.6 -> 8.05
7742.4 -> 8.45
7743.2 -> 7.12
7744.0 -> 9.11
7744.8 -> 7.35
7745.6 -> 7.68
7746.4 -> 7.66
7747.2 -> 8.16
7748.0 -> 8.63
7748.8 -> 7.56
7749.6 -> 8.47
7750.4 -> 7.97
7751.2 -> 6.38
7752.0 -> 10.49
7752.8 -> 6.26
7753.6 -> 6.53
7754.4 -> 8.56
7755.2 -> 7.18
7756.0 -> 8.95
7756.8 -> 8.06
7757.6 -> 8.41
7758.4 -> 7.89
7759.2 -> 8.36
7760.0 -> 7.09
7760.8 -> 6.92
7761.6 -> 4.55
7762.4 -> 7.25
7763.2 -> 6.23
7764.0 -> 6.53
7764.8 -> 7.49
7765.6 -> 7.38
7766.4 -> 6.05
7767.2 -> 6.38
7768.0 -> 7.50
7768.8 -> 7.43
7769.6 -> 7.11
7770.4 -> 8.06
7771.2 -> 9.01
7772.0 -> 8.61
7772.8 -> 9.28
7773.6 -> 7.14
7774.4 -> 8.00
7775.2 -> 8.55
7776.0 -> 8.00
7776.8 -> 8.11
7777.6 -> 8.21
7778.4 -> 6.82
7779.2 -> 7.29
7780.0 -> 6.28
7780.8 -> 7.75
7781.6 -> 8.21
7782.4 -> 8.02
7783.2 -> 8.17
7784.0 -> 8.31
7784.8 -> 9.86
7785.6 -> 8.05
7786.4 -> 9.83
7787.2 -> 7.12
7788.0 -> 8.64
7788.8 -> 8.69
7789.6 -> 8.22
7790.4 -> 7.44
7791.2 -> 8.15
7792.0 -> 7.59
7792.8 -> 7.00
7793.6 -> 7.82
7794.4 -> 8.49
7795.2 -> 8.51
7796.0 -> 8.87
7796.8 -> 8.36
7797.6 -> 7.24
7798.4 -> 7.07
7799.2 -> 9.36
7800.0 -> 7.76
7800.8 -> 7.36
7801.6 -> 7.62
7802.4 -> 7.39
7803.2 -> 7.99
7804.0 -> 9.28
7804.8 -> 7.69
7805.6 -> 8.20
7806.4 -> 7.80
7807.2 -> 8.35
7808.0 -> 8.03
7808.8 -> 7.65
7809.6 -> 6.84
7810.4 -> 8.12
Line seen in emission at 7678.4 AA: [N II]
